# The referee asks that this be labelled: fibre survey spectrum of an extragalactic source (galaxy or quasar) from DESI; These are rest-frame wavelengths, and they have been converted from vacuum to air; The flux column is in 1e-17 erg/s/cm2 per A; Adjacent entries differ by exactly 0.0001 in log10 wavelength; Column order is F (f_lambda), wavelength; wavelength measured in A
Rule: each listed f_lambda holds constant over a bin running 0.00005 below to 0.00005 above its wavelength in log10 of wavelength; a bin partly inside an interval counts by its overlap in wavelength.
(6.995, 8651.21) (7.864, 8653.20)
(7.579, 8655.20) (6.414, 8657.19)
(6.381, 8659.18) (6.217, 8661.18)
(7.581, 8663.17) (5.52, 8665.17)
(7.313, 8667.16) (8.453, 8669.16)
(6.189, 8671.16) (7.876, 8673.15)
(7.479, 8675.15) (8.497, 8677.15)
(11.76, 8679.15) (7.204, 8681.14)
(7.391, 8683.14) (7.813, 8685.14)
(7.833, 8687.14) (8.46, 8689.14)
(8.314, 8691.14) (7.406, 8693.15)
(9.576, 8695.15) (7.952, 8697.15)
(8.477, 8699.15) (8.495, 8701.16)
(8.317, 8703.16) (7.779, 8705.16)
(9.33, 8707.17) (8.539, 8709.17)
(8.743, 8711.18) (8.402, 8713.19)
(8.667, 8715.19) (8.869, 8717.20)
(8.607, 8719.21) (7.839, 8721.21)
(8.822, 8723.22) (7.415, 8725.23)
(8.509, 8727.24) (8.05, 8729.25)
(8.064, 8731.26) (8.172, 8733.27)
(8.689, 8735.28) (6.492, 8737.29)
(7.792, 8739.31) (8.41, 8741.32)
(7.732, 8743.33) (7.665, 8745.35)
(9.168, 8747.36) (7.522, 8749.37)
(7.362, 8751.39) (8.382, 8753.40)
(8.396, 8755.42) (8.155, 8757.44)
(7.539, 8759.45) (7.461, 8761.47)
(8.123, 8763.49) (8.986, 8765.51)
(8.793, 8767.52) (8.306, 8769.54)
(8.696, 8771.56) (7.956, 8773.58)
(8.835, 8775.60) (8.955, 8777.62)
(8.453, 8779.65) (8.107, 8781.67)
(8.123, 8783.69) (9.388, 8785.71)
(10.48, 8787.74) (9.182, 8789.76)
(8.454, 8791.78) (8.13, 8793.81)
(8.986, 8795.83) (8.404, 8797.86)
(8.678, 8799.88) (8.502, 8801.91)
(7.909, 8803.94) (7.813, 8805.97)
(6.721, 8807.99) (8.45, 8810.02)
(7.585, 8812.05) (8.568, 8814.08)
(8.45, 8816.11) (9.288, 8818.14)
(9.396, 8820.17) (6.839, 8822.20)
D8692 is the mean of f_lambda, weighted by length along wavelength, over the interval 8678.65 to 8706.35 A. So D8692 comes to 8.29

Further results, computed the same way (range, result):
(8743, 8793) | 8.42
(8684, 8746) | 8.23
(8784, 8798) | 9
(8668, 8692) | 8.1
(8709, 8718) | 8.64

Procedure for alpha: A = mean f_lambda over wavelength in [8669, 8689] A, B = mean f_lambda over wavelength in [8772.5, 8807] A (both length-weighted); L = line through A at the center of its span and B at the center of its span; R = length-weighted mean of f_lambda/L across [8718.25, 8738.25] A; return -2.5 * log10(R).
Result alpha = 0.03 mag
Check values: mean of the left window 8.05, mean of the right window 8.61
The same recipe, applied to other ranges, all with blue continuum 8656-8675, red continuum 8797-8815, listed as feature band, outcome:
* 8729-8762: -0.053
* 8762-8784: -0.091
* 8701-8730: -0.152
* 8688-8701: -0.169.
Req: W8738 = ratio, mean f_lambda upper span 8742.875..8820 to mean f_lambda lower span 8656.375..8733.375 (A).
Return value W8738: 1.0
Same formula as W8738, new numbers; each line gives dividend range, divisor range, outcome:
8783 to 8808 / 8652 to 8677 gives 1.21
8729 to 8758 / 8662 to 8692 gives 1.02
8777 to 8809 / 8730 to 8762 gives 1.07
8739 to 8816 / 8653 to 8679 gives 1.14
